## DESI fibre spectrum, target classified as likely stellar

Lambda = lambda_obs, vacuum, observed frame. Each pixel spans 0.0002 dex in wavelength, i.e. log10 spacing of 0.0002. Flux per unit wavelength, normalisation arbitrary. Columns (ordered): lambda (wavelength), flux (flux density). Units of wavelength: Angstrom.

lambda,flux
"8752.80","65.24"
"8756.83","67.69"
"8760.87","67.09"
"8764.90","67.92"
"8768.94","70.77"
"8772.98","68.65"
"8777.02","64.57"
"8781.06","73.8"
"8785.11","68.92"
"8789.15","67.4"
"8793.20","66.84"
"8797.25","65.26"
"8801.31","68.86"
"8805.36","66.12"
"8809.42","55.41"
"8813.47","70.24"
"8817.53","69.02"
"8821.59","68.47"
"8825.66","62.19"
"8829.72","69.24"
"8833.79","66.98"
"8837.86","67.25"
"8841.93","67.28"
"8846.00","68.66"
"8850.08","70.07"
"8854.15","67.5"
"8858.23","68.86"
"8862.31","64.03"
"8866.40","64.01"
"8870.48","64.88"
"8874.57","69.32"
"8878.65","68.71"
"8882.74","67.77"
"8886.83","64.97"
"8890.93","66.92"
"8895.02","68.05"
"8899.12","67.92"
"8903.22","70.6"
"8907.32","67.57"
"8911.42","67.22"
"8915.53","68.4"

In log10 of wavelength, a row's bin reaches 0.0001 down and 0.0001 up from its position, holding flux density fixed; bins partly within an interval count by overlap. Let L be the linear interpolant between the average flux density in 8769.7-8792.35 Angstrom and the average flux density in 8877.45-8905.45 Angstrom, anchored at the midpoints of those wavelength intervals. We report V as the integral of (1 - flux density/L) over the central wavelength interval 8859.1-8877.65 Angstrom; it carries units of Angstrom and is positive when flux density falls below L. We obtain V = 0.6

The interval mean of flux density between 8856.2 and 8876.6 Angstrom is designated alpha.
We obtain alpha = 66.2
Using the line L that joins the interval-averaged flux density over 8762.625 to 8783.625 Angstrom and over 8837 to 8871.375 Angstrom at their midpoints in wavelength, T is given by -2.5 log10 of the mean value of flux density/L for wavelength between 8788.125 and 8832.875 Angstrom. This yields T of 0.03 mag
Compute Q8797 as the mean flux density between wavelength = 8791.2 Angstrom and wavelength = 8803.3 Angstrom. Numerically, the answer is 66.9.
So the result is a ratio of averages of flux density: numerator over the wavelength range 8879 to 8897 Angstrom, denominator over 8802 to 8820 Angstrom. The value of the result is 1.02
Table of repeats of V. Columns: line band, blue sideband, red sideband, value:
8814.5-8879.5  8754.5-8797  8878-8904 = 0.5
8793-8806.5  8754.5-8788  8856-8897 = 0.3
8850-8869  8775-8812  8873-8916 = 0.3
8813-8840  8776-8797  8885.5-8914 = 0.2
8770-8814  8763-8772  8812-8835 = 1.1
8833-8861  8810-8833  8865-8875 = -0.7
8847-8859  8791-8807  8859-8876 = -0.5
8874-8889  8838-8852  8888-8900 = 0.0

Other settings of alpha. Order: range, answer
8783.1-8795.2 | 67.7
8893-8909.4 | 68.5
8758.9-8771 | 68.6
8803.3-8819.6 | 65.3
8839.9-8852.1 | 68.7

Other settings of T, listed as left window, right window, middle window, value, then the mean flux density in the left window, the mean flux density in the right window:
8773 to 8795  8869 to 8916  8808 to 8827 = 0.04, 68.4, 67.7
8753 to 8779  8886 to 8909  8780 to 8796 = -0.02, 67.6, 67.8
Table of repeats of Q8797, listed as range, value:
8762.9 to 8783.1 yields 69.1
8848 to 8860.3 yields 68.8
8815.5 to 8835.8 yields 67.2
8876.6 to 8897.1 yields 67.3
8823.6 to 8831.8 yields 65.7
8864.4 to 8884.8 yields 67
